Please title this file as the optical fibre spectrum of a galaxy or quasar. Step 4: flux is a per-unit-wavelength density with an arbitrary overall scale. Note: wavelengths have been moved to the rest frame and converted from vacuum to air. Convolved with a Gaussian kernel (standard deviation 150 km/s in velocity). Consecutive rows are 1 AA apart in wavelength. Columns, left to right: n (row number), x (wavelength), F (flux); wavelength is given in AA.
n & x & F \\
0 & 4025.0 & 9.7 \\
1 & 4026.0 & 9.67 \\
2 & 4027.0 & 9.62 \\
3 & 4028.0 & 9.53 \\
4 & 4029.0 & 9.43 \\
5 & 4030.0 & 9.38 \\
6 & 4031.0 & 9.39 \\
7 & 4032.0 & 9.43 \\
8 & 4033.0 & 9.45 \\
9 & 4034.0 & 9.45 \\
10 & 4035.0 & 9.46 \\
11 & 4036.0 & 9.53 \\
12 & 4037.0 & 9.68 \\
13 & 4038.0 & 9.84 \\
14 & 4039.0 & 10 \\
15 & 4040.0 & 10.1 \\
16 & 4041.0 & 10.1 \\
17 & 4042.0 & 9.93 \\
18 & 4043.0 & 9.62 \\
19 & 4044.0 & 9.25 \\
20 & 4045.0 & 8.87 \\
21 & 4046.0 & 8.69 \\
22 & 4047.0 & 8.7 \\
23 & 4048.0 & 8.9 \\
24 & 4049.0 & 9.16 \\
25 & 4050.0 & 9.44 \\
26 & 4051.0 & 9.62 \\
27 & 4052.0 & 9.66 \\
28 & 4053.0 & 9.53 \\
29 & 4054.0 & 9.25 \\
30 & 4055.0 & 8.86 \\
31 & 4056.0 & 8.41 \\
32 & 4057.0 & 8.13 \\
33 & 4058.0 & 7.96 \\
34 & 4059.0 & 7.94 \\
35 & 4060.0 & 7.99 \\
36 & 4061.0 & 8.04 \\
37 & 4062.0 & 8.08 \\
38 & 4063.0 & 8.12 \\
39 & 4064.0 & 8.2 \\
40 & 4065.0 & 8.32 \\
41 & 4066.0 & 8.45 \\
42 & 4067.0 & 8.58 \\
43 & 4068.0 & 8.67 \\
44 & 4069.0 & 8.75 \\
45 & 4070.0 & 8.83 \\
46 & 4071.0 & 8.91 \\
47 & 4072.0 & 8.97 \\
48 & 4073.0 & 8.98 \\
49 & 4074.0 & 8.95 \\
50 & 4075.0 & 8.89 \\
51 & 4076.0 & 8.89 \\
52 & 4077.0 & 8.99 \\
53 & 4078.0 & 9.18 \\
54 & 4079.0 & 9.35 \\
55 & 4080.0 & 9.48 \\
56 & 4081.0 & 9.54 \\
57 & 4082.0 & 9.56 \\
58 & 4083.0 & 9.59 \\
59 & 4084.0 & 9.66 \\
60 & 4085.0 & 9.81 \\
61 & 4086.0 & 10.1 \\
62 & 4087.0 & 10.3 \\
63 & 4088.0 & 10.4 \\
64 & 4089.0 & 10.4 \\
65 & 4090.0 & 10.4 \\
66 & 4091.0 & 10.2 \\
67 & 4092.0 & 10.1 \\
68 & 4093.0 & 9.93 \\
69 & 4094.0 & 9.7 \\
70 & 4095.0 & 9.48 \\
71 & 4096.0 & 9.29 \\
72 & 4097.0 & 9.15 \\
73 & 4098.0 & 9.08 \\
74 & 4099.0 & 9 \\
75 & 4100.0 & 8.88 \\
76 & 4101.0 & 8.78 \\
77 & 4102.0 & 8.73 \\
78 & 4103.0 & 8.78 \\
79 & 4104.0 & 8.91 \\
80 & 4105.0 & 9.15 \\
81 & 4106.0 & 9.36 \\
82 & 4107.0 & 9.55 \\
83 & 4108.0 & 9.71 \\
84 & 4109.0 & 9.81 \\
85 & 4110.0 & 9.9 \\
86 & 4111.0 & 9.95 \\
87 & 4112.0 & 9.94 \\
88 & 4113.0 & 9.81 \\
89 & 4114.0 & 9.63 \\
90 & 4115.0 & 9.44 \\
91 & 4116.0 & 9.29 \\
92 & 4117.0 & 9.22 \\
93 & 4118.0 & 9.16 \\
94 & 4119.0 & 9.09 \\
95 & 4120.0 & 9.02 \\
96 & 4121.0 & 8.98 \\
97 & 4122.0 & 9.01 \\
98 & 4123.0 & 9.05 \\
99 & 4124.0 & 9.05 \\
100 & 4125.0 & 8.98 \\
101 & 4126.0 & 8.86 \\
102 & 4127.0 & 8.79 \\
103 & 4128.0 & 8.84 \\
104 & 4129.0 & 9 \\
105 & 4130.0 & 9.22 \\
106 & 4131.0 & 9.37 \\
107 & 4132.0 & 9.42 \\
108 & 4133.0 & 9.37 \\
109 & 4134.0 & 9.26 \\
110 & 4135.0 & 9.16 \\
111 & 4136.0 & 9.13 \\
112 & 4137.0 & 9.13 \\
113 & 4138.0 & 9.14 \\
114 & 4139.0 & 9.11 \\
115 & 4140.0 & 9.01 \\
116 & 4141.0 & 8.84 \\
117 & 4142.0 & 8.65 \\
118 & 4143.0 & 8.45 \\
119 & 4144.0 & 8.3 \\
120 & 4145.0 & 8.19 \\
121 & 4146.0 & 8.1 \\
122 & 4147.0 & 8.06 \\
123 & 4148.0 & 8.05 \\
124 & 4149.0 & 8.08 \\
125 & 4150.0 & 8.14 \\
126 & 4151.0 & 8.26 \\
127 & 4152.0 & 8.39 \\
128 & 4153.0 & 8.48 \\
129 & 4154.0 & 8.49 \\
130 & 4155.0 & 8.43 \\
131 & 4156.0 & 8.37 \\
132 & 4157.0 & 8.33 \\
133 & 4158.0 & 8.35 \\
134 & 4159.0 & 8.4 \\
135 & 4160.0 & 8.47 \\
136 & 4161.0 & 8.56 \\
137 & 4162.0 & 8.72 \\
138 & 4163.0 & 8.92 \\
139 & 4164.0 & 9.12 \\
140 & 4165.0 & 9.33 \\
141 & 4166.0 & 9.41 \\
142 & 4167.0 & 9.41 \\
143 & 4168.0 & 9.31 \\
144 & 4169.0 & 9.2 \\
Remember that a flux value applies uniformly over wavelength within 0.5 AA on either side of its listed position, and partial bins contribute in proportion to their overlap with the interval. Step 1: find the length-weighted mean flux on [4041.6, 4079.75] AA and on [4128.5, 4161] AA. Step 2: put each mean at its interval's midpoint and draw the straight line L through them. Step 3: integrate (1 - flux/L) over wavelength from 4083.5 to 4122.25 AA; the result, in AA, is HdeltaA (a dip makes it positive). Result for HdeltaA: -3.5 AA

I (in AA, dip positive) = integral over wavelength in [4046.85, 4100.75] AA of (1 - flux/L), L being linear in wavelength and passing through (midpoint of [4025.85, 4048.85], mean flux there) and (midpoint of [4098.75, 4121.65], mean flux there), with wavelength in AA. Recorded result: 1.51 AA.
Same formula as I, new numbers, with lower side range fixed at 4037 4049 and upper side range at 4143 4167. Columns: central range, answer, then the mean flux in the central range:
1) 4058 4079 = 1.5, 8.59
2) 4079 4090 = -1.0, 9.88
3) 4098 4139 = -1.9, 9.22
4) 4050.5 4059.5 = 0.5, 8.82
